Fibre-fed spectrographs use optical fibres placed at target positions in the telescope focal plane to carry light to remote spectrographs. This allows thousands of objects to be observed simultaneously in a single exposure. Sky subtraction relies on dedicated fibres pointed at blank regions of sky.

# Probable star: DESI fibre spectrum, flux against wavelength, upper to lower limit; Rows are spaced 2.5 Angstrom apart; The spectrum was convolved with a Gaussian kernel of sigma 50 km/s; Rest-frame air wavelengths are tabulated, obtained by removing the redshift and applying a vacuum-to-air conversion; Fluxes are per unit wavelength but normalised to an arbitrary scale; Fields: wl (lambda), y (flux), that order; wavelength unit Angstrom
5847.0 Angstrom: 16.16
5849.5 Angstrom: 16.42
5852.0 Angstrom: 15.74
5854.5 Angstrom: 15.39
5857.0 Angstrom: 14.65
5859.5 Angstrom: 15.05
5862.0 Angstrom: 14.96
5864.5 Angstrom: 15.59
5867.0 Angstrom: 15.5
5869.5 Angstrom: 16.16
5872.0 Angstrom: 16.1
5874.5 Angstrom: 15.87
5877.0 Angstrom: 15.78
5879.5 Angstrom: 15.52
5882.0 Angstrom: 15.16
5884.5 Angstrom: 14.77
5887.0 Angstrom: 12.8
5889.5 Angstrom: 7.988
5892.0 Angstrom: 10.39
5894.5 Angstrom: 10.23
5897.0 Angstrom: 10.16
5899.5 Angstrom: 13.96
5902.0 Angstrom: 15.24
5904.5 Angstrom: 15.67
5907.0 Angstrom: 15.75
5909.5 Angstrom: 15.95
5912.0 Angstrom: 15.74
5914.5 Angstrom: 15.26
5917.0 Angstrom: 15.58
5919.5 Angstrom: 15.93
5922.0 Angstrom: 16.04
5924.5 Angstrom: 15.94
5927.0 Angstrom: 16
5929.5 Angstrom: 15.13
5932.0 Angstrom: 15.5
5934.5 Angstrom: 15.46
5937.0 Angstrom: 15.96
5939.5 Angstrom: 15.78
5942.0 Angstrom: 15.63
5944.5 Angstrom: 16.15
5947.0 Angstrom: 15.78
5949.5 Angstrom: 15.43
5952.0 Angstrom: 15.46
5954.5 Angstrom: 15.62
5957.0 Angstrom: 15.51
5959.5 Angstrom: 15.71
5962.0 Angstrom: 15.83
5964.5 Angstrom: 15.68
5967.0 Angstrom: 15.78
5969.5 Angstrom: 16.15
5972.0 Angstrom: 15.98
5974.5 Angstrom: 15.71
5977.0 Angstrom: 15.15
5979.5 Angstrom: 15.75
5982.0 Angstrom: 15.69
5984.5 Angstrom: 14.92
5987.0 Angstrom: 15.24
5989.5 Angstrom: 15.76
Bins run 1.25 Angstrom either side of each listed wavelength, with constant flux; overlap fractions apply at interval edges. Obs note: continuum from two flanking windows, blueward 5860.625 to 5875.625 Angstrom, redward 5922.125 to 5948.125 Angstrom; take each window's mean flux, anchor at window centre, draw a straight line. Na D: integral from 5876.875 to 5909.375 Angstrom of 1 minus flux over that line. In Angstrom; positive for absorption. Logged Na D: 4.89 Angstrom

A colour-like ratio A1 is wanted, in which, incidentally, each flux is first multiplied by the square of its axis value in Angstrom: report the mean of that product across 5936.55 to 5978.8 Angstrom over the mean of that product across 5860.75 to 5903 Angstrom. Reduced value 1.2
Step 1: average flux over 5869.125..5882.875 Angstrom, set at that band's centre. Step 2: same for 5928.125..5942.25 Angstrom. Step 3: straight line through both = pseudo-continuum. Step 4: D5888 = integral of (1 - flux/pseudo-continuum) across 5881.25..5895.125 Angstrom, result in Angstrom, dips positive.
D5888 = 3.4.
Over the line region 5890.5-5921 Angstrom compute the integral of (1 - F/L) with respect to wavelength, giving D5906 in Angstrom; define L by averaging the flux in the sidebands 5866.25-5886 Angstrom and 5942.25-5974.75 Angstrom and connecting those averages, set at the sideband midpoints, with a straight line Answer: 3.0 Angstrom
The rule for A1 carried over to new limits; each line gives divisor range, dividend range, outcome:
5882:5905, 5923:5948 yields 1.29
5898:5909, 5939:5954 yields 1.05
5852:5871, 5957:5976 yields 1.07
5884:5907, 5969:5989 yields 1.28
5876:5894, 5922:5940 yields 1.22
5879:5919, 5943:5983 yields 1.17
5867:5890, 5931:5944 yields 1.09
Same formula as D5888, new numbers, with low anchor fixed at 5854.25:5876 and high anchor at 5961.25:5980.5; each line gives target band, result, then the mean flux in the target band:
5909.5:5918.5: 0.0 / 15.6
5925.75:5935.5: 0.1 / 15.5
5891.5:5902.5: 2.6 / 11.9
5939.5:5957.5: 0.0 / 15.7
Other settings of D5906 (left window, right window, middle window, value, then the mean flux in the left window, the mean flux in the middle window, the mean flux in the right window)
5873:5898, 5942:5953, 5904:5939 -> -2.9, 12.9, 15.7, 15.7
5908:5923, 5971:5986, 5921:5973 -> -0.3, 15.7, 15.7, 15.5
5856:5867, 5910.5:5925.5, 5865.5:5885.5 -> -0.4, 15.1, 15.6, 15.7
